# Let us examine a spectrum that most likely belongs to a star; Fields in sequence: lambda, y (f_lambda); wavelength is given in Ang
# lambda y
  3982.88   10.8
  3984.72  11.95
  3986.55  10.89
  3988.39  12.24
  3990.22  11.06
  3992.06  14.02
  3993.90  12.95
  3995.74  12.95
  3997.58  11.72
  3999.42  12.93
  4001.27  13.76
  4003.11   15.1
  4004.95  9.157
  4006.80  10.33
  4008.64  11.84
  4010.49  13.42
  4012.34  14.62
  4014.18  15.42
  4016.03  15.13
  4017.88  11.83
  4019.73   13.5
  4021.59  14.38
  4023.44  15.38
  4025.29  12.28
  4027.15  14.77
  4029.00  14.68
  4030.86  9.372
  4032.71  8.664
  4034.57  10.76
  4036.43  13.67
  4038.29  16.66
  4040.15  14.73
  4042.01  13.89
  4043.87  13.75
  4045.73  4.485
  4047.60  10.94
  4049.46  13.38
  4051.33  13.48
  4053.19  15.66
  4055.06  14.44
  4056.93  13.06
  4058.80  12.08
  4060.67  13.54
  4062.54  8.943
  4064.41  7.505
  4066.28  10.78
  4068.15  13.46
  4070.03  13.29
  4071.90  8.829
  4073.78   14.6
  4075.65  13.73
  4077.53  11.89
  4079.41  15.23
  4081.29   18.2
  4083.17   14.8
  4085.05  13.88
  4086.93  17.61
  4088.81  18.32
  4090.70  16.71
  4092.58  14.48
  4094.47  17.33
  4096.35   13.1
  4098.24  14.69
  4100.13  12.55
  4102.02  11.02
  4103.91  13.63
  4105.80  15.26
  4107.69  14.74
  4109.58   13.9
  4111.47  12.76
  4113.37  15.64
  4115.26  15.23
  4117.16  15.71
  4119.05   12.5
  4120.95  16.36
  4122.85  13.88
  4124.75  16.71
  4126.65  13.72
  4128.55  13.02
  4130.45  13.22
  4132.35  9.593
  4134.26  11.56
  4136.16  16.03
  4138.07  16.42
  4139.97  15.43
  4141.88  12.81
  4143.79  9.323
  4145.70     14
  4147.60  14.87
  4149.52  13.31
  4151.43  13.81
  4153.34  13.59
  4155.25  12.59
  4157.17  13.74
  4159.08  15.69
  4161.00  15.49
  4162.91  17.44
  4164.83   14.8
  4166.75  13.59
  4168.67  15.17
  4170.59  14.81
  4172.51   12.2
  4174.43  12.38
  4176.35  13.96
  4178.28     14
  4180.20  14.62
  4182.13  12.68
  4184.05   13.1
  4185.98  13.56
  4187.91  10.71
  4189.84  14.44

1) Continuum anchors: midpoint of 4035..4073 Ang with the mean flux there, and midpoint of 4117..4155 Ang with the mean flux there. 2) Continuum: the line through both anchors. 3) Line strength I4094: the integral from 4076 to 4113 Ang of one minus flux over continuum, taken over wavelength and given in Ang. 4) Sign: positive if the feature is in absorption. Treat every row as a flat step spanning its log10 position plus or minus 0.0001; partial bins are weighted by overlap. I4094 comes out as -4.9 Ang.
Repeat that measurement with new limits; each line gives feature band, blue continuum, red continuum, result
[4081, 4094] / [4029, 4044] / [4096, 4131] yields -2.4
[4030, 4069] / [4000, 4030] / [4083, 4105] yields 5.5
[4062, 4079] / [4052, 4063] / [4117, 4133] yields 2.1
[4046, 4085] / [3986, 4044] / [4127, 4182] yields 1.5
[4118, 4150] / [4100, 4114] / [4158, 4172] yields 1.5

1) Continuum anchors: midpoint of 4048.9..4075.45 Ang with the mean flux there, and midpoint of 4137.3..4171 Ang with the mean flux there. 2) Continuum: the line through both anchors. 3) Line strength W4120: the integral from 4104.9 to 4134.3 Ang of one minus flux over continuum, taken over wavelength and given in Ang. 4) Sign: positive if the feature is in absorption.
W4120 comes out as -1.1 Ang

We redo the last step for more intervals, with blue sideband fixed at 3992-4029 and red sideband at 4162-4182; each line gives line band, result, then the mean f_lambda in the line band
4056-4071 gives 2.2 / 11.6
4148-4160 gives 0.2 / 13.8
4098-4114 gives 0.1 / 13.7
